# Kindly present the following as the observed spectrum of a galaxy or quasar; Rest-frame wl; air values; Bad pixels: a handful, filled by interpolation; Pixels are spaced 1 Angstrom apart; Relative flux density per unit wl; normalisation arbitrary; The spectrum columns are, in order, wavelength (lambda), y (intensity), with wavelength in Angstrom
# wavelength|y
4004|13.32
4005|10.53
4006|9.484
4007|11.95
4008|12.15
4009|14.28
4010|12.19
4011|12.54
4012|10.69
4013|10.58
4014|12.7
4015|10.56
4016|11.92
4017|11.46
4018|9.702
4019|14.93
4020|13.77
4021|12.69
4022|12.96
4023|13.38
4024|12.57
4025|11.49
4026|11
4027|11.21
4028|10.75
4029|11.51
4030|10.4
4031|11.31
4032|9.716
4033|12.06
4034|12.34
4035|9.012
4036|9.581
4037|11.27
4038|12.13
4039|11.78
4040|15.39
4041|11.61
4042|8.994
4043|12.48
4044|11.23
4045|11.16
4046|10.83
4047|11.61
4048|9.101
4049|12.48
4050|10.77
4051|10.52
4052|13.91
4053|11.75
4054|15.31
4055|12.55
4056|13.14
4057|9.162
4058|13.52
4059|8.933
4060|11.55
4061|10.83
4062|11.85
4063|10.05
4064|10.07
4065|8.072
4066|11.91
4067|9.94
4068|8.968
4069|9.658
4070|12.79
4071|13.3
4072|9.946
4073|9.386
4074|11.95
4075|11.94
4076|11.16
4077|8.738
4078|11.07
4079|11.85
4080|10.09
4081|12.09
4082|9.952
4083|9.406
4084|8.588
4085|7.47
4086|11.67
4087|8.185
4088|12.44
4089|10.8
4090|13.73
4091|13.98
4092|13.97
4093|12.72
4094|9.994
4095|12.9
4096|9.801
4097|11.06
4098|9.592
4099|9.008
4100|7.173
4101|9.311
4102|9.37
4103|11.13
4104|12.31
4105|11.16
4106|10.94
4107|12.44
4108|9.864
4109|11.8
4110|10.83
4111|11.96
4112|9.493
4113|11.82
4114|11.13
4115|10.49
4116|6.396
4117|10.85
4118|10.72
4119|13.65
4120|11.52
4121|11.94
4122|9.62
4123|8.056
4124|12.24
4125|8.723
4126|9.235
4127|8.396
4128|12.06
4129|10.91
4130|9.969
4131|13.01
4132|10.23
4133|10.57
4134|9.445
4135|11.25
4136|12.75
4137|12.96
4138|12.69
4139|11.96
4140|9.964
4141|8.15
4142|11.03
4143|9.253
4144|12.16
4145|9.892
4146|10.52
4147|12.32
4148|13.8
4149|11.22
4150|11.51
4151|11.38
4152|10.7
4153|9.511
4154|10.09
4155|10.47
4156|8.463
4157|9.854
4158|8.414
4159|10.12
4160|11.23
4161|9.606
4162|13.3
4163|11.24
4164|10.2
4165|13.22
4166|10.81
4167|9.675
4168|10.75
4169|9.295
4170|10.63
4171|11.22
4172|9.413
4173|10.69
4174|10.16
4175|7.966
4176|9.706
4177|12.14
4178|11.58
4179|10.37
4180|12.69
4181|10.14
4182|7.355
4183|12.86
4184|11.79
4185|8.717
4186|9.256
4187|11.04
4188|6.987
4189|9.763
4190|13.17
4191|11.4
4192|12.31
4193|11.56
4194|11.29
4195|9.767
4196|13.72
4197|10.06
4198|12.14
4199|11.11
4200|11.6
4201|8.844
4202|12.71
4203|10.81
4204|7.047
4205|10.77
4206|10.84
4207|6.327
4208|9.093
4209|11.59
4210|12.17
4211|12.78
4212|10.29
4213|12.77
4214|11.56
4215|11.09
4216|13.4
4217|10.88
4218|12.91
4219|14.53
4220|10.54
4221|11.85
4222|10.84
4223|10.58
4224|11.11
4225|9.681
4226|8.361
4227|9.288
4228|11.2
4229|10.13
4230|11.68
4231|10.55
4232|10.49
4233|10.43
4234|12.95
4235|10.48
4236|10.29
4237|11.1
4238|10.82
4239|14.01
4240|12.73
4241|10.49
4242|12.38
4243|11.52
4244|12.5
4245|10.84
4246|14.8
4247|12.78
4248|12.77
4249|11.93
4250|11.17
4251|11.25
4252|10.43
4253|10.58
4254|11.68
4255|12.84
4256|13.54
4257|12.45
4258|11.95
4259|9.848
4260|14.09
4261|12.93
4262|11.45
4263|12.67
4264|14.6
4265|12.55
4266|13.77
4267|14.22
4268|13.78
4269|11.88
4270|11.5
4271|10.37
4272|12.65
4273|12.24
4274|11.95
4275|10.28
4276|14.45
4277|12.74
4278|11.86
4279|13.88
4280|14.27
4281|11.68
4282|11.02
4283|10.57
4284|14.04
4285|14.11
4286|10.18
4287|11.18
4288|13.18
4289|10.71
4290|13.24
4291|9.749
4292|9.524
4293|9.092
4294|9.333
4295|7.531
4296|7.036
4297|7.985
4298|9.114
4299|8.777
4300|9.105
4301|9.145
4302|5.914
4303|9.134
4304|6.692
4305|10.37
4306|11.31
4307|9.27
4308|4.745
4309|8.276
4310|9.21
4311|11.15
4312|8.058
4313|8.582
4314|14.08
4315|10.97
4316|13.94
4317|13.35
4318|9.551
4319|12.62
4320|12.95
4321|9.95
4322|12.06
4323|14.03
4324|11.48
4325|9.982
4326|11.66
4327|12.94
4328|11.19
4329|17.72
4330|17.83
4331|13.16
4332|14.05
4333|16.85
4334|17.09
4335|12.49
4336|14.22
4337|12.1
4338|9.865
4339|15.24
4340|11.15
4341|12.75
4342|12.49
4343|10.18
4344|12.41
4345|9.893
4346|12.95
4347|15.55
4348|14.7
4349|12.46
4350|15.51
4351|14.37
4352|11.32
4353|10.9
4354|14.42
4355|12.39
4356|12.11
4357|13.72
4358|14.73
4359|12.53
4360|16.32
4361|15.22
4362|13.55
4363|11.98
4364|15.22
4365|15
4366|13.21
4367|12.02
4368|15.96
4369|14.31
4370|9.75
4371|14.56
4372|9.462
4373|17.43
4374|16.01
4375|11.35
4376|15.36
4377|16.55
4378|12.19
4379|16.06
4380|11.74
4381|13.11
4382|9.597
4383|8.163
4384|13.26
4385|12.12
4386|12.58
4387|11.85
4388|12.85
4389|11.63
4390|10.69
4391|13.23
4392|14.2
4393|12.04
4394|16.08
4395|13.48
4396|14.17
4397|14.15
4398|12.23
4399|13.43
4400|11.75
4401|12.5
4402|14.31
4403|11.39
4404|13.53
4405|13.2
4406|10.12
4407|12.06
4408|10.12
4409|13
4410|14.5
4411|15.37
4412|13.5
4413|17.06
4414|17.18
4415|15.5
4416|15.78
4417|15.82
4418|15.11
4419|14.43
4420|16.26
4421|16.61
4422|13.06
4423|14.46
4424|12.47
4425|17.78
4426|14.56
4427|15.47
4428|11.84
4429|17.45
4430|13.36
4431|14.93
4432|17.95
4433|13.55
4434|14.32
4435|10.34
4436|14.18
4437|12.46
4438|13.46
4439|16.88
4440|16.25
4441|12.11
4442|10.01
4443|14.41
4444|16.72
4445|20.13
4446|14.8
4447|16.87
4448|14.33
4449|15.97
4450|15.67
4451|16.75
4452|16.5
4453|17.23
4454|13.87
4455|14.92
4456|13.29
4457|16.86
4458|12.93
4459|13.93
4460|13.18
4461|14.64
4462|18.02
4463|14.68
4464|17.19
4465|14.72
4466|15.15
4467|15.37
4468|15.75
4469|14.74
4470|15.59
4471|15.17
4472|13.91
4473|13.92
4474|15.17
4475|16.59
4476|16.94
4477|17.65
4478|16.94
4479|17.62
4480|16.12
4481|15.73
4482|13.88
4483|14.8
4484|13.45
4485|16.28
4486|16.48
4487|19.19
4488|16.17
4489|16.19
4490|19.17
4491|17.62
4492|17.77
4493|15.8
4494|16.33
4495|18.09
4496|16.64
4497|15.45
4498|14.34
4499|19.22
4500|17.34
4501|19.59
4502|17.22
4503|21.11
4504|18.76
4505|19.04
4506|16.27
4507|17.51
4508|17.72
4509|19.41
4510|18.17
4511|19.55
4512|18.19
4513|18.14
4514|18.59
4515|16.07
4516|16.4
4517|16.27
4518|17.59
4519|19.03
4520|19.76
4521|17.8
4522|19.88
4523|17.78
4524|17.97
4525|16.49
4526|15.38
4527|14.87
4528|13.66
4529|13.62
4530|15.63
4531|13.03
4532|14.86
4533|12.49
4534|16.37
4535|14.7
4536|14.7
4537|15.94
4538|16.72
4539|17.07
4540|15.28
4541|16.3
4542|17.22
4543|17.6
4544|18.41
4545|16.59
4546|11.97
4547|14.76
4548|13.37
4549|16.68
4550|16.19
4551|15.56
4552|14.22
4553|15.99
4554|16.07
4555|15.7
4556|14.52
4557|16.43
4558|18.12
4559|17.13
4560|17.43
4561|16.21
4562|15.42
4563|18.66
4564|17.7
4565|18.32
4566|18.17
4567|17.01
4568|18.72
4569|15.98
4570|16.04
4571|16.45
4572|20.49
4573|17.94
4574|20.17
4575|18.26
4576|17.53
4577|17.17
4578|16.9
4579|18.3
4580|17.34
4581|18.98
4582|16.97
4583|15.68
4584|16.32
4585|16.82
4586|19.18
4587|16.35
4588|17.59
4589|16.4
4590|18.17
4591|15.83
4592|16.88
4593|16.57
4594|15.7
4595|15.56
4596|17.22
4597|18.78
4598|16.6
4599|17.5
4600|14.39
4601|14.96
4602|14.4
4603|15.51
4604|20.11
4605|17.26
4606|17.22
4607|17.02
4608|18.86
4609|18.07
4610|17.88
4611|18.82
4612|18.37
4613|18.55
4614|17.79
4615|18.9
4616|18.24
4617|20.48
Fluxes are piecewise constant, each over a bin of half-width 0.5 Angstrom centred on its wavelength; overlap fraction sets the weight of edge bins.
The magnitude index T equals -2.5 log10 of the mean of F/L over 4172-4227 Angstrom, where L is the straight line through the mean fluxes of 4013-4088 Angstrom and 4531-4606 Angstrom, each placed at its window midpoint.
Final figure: 0.18 mag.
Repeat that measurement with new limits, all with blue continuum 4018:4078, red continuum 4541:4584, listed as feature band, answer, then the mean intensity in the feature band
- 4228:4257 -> 0.152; 11.7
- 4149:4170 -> 0.194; 10.5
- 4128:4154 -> 0.119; 11.1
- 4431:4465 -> 0.047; 15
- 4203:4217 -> 0.215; 10.8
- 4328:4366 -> 0.074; 13.6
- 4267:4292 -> 0.143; 12.1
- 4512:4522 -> -0.095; 17.9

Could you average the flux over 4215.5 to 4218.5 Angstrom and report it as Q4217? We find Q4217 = 12.4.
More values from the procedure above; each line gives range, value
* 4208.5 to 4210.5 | 11.9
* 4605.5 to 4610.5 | 17.8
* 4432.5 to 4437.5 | 13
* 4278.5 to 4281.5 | 13.3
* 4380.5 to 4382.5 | 11.4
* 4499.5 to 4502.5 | 18.1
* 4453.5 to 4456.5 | 14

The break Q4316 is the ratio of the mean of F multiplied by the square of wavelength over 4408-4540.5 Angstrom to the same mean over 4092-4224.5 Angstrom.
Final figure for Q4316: 1.71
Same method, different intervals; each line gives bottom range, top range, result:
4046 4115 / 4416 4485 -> 1.64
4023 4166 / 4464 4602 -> 1.87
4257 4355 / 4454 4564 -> 1.52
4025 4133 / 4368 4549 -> 1.67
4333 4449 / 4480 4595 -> 1.31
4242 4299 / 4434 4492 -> 1.43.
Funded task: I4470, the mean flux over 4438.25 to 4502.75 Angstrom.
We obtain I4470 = 15.9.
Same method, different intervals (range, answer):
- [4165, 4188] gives 10.4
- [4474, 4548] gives 16.7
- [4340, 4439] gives 13.6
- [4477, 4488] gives 16.1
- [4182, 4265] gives 11.3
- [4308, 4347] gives 12.3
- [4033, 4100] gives 11.1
